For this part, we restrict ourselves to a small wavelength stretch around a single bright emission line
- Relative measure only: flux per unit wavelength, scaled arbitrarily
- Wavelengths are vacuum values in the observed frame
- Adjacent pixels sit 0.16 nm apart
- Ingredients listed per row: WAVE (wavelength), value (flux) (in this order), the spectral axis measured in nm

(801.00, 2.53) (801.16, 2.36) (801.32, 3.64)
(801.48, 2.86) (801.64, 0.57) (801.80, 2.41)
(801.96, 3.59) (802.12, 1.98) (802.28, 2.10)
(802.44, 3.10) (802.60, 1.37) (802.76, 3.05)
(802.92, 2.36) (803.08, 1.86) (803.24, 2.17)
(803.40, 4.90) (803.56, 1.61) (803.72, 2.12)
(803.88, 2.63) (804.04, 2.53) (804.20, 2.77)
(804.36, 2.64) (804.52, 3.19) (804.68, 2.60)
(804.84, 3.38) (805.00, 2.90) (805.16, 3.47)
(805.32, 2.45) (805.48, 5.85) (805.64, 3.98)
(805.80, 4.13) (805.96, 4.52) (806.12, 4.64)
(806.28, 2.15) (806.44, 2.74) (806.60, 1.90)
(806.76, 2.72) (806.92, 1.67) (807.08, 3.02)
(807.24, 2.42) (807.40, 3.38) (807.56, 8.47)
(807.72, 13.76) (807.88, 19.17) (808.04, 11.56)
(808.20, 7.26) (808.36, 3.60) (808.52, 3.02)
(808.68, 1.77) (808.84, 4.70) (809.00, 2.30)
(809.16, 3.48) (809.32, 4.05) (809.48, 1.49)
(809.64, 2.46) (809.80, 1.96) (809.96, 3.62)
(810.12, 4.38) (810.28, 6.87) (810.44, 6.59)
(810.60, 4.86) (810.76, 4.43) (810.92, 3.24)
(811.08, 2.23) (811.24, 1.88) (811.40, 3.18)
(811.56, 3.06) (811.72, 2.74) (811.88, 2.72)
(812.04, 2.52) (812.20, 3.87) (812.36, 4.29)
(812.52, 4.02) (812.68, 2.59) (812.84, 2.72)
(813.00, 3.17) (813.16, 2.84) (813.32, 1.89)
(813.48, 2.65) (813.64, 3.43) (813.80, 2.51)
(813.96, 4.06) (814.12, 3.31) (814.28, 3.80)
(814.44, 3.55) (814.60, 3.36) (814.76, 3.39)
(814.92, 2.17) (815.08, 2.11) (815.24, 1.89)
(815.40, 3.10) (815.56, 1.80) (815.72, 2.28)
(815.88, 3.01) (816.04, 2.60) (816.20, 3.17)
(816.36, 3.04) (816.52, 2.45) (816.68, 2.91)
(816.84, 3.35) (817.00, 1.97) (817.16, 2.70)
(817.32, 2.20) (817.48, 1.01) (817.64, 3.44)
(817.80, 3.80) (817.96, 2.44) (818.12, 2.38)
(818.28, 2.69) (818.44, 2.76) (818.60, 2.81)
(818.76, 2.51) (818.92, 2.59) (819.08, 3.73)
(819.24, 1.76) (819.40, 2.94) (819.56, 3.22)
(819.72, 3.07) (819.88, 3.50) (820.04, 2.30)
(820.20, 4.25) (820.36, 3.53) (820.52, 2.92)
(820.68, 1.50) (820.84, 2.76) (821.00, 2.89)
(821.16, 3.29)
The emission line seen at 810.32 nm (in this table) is [N II]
